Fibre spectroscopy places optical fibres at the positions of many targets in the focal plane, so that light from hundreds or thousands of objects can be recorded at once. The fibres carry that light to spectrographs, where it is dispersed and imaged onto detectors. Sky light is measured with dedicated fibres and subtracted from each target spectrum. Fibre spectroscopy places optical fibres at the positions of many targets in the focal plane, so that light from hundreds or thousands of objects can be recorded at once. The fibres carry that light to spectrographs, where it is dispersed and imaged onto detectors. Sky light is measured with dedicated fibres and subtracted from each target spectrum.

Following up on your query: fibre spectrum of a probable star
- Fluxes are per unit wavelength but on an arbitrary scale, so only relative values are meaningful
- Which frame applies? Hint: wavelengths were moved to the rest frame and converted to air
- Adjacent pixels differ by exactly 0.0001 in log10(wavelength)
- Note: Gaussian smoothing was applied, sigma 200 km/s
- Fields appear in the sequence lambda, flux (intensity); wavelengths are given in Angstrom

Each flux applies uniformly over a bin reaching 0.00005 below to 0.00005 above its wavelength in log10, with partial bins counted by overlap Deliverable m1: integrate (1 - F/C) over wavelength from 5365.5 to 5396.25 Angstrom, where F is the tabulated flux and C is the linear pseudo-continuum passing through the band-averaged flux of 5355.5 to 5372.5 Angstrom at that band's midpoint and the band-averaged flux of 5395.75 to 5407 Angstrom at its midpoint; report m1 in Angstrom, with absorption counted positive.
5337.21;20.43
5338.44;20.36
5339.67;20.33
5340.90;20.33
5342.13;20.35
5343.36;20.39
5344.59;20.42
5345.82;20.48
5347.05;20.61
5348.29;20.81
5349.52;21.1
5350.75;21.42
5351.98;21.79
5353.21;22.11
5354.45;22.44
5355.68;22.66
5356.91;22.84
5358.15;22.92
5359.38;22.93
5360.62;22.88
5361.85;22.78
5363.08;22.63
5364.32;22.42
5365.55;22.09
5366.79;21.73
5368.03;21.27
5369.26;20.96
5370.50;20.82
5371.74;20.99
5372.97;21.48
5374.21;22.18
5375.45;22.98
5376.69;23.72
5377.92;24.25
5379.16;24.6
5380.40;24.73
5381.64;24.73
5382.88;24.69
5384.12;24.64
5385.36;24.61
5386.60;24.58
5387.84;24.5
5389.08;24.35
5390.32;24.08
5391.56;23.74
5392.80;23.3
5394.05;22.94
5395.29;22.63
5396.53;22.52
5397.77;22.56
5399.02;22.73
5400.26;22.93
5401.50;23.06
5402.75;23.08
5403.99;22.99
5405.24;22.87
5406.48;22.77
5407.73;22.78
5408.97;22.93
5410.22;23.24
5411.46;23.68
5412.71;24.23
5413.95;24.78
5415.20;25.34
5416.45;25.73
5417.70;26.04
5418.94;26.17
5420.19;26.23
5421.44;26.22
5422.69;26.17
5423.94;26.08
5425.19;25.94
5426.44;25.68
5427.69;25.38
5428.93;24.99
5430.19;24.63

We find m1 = -1.08 Angstrom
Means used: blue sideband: 22.1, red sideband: 22.8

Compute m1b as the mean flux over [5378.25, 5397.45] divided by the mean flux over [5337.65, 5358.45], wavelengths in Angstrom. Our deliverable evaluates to 1.1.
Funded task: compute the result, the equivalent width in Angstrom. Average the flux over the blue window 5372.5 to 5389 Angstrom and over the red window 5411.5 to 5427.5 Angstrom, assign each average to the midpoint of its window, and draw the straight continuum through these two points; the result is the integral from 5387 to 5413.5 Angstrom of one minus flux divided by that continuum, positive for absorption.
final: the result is 1.7 Angstrom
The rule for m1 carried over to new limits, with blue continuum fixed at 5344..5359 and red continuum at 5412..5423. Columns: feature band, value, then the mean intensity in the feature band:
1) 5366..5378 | 0.5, 21.9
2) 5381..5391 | -0.3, 24.5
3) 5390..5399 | 0.4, 23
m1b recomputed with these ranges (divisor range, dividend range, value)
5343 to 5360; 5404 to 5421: 1.12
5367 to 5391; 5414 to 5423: 1.11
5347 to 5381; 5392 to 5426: 1.08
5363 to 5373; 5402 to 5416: 1.09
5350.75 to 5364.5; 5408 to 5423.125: 1.11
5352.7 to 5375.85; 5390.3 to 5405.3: 1.04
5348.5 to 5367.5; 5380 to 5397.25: 1.08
